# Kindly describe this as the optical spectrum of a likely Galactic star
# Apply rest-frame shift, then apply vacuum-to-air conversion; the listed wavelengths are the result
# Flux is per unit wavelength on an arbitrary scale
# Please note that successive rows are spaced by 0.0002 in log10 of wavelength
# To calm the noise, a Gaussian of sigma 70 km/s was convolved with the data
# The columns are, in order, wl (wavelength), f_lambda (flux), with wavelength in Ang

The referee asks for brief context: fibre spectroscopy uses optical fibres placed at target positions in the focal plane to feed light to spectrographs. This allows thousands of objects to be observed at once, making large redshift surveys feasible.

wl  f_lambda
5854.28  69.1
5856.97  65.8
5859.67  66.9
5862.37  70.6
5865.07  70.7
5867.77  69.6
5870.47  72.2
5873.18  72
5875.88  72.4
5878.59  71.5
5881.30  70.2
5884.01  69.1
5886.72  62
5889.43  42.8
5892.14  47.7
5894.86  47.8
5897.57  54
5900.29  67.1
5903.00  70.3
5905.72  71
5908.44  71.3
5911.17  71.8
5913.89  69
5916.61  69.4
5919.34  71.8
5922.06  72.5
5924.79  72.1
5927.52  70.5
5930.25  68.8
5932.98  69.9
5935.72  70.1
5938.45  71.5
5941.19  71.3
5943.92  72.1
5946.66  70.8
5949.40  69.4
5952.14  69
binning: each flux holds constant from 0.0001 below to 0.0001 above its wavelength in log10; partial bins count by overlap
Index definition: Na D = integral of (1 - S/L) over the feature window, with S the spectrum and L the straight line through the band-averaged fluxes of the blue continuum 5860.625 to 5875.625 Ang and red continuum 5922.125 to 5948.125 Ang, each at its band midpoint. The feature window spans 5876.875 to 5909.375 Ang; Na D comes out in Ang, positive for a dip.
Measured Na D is 4.1 Ang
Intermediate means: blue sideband 71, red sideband 70.9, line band 62.1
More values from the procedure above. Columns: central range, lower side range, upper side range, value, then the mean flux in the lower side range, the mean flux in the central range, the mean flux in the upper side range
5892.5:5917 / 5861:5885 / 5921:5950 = 2.1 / 70.9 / 64.9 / 70.8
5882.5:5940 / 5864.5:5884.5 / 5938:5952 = 4.2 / 71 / 65.8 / 70.8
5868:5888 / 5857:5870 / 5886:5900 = -3.1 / 69.3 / 69.9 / 51.6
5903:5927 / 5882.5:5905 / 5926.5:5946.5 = -2.5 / 58.1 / 71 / 70.6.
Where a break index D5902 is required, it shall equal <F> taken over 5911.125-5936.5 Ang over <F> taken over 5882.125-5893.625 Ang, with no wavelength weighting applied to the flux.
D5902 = 1.3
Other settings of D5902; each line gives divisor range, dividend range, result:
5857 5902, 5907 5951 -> 1.10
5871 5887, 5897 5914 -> 0.97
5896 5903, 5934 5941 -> 1.14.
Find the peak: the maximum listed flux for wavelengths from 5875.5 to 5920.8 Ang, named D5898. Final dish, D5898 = 72.4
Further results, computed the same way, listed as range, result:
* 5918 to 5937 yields 72.5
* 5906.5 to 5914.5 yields 71.8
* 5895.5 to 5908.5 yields 71.3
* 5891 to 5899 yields 54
